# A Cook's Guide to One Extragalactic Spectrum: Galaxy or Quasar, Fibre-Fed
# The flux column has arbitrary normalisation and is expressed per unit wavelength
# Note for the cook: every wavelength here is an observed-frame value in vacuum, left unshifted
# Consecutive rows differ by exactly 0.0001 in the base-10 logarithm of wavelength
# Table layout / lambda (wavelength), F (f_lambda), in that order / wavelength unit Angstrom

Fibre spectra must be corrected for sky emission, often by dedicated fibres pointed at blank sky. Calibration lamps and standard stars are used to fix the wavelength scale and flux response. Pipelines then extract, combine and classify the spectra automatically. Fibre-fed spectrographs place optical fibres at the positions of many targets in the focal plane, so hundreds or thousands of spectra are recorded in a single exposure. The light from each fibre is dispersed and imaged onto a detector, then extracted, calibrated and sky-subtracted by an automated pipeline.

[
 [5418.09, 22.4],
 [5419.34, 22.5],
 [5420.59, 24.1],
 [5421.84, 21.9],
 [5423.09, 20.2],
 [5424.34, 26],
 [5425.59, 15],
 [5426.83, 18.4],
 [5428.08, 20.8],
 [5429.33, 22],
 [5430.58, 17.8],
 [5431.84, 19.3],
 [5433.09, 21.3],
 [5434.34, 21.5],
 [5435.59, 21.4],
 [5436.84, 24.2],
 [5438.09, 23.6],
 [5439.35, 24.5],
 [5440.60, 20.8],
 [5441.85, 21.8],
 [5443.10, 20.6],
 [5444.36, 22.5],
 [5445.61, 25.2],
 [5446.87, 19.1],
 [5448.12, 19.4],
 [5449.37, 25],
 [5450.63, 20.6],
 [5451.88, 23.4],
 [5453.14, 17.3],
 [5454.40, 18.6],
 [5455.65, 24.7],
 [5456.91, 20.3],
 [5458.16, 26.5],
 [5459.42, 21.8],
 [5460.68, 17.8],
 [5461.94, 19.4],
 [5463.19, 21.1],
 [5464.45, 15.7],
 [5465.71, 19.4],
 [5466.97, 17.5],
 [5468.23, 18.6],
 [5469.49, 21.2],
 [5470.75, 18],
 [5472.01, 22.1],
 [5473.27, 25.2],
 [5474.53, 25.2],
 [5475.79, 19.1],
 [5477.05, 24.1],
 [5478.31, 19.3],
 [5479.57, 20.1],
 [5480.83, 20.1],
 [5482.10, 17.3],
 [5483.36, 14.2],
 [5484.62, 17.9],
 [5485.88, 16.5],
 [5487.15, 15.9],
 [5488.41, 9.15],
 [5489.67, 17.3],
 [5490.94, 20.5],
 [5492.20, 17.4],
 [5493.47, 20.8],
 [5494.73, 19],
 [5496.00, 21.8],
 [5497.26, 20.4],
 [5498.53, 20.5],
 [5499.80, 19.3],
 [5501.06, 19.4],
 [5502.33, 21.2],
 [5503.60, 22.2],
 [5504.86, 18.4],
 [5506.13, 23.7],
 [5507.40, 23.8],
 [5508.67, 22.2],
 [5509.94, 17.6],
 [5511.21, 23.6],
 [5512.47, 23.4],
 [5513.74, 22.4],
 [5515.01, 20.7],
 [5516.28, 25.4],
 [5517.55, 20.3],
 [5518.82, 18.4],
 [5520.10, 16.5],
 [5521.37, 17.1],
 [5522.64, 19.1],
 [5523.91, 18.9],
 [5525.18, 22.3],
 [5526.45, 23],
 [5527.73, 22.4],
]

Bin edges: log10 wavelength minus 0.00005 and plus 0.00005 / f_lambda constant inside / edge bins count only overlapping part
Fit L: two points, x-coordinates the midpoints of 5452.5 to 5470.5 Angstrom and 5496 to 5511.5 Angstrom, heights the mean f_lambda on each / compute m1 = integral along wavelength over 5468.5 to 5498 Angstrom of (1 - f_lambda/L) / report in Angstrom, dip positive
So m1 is 1.8 Angstrom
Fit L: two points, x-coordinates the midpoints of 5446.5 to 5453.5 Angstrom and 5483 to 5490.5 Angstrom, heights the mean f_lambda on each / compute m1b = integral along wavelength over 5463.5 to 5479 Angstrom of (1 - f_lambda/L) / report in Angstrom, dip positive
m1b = -2.5 Angstrom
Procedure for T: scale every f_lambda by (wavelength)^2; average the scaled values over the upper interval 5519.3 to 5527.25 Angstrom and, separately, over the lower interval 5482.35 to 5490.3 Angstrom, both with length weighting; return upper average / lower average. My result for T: 1.29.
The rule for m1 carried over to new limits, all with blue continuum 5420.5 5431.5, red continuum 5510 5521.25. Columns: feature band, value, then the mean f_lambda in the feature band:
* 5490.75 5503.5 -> 0.46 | 20.1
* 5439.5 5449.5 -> -0.58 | 21.8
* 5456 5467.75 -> 0.36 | 20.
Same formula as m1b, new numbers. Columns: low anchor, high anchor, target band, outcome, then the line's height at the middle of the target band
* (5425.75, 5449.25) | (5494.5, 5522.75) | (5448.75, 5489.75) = 2.6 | 21.1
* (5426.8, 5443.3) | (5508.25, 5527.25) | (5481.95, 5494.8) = 2.6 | 21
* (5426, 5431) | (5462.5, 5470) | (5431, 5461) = -3.8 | 19.3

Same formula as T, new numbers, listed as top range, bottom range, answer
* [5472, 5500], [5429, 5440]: 0.90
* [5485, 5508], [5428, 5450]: 0.91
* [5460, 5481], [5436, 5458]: 0.93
